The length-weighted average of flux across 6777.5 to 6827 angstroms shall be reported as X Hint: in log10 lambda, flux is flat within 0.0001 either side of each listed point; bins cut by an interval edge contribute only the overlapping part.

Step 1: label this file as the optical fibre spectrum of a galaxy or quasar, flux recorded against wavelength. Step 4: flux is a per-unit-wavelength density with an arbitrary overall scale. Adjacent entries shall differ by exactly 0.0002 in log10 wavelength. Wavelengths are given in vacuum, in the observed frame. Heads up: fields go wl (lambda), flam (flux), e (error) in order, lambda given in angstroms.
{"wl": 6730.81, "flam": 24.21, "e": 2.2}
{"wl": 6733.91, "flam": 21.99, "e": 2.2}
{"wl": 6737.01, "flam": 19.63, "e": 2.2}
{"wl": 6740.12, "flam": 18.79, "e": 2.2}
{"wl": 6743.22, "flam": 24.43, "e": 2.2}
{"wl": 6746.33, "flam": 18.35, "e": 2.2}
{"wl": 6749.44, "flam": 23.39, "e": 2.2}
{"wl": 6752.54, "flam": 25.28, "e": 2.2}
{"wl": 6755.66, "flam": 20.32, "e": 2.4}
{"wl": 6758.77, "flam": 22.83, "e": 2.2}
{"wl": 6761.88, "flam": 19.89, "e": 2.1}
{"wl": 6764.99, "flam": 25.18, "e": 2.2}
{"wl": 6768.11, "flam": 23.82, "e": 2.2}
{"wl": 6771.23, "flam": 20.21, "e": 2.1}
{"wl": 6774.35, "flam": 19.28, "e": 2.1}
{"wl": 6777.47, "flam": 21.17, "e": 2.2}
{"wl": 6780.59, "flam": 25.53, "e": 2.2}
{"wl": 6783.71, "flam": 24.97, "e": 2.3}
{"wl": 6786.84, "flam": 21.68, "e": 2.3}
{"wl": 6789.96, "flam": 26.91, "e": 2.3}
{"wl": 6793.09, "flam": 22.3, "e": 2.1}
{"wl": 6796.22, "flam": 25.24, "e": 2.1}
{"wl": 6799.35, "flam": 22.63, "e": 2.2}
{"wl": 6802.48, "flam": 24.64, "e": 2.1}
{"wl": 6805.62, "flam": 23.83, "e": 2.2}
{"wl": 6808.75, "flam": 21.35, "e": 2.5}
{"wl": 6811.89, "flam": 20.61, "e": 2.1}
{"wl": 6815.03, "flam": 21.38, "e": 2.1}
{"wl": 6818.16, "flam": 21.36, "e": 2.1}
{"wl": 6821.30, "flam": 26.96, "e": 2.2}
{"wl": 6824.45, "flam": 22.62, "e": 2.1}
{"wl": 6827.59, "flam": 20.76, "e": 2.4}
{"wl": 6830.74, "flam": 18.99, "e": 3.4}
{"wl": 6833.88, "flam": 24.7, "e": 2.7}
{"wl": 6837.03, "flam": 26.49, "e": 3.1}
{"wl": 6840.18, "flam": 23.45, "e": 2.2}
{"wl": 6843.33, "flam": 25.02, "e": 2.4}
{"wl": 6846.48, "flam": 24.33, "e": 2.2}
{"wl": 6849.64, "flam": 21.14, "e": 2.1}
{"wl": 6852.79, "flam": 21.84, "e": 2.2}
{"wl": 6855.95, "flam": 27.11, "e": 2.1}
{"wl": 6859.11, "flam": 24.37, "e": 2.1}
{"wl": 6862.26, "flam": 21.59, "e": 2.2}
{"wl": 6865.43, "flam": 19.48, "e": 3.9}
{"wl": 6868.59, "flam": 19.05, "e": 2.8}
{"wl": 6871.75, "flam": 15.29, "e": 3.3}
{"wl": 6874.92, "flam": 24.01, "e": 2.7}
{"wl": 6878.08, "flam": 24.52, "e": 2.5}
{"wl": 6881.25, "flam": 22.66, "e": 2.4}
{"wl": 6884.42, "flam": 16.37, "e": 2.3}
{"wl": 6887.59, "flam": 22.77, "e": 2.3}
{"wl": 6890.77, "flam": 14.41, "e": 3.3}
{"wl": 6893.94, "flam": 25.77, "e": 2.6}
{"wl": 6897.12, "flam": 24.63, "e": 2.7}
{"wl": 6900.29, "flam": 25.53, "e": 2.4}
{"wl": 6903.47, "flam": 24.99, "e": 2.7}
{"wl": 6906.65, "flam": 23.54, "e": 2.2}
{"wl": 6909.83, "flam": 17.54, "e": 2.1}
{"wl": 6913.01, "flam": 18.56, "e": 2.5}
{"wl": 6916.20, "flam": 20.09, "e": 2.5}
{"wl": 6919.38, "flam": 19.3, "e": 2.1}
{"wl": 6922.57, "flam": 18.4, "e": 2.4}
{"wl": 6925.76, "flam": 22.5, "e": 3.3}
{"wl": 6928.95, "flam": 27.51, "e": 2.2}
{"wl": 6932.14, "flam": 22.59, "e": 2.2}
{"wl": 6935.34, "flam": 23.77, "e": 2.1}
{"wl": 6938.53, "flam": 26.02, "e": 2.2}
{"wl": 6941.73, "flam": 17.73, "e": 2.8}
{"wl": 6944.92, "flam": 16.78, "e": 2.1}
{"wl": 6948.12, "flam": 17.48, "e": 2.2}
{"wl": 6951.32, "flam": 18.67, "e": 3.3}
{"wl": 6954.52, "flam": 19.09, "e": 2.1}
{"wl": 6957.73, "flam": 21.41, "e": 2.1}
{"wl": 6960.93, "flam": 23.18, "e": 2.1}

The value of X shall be 23.3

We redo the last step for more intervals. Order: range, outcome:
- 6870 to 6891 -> 20.4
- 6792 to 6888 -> 22.5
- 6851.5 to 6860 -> 24.5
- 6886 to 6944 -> 21.9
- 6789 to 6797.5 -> 24.6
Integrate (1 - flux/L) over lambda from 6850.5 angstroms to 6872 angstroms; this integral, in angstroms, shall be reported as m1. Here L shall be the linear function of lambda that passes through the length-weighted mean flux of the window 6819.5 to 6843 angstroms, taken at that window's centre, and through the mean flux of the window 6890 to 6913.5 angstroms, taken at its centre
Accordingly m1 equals 1.3 angstroms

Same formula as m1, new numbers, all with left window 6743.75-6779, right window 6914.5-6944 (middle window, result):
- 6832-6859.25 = -2.9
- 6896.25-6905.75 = -1.4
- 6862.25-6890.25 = 1.9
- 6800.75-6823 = -1.0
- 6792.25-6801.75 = -0.7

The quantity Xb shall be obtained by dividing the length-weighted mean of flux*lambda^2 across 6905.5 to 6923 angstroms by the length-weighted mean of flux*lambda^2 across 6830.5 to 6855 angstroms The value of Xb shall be 0.8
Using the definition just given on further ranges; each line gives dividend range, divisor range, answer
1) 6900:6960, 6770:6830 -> 0.96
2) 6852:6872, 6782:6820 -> 0.95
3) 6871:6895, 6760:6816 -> 0.94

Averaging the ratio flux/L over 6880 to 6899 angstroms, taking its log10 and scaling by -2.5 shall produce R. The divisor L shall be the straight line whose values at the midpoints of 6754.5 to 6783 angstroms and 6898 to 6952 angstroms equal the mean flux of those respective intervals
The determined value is 0.02 mag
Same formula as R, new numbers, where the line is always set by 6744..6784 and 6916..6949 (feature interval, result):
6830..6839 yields -0.09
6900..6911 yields -0.07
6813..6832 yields -0.01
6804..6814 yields 0.01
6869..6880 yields 0.03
